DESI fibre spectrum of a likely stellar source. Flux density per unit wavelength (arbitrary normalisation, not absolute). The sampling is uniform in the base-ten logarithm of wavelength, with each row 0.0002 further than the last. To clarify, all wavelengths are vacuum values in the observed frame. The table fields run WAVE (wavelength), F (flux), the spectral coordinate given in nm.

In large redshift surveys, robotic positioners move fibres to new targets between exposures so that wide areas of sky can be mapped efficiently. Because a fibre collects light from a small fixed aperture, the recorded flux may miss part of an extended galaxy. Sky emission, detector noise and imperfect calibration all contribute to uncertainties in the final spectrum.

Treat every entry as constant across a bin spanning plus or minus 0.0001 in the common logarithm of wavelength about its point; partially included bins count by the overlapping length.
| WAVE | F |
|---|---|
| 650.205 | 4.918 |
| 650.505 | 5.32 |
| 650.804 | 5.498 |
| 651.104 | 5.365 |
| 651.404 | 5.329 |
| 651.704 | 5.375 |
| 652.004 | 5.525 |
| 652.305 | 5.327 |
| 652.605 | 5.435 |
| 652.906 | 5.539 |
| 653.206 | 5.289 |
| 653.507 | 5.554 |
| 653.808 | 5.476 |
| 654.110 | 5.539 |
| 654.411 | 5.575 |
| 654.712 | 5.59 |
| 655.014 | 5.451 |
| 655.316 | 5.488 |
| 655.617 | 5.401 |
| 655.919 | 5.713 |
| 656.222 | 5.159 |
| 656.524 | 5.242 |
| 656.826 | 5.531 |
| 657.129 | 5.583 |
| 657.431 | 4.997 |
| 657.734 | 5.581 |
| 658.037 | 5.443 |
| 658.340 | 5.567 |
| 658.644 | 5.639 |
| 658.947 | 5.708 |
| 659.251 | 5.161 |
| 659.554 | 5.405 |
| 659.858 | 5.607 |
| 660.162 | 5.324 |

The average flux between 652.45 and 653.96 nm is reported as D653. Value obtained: 5.46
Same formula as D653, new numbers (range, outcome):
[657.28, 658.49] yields 5.4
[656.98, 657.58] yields 5.3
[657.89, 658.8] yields 5.55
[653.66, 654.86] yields 5.54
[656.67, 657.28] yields 5.56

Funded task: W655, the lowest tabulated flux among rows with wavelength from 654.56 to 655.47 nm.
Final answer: 5.451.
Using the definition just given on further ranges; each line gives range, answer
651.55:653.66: 5.289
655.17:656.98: 5.159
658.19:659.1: 5.567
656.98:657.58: 4.997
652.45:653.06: 5.435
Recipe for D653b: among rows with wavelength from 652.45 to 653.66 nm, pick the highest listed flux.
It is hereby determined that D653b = 5.554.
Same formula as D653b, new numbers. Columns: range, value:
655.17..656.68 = 5.713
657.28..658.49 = 5.581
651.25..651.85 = 5.375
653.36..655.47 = 5.59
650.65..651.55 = 5.498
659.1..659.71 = 5.405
